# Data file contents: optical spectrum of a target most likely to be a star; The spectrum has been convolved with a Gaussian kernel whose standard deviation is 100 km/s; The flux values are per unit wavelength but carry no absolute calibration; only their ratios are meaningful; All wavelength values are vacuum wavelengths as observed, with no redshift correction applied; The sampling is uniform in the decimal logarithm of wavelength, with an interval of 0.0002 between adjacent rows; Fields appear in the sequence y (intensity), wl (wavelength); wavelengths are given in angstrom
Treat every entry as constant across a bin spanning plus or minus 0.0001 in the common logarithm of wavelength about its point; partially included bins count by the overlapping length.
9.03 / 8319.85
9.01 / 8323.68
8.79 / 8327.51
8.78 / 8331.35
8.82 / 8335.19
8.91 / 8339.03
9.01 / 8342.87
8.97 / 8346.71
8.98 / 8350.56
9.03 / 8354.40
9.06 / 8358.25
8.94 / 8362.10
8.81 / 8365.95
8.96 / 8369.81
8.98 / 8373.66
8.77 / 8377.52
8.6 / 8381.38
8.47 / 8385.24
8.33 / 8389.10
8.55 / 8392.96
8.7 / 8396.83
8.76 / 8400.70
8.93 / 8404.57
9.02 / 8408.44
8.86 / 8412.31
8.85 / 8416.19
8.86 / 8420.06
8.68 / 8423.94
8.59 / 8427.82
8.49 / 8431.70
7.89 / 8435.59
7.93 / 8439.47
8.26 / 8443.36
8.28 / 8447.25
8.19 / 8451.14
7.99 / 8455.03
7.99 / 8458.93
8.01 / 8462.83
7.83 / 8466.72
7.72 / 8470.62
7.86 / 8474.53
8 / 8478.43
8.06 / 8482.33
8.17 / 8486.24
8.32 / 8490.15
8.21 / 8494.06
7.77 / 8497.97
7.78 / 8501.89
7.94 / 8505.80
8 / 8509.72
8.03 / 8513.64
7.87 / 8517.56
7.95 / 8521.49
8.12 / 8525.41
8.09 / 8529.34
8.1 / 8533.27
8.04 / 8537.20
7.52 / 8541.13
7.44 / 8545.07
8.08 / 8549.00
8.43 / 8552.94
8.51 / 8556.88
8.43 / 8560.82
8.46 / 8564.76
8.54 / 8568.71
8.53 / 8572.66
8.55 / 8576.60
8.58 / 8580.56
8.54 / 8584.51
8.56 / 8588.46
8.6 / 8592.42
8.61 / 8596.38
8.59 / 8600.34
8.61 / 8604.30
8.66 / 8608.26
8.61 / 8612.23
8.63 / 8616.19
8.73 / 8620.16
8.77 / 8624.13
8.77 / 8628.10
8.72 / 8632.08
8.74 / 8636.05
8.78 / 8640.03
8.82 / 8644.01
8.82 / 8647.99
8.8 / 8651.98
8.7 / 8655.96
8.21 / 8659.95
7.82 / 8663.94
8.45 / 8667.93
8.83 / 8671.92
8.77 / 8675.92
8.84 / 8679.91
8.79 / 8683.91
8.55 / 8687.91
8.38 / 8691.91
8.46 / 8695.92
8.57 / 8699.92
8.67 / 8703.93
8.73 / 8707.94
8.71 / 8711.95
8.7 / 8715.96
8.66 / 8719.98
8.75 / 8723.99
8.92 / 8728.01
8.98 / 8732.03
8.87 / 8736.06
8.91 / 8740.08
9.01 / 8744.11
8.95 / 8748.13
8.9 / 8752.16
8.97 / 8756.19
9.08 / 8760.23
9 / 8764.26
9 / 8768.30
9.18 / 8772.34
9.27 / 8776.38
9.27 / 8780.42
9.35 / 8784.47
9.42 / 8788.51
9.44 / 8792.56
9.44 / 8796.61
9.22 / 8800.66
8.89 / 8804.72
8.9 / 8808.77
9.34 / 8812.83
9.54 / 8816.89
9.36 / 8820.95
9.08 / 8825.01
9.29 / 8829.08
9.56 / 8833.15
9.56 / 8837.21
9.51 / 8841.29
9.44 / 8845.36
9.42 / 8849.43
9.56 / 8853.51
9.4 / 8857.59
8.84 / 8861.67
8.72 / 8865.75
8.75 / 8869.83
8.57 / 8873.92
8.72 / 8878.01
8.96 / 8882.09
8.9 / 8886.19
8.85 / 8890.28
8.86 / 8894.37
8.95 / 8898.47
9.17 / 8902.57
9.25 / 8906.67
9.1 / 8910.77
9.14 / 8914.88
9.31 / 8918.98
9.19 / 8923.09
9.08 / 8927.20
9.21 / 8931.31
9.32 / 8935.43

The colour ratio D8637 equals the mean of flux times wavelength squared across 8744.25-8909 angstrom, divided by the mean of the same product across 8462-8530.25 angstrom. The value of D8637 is 1.2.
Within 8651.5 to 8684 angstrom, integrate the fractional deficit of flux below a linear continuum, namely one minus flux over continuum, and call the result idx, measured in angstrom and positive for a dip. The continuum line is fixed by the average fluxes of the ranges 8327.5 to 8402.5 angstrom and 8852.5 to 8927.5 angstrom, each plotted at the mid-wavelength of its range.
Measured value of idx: 1.3 angstrom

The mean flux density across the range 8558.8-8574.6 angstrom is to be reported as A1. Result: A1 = 8.49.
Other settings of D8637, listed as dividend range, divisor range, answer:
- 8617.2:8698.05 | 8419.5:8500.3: 1.11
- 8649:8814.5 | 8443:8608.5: 1.14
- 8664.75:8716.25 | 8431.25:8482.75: 1.14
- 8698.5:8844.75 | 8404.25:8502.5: 1.19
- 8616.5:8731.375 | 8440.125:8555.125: 1.13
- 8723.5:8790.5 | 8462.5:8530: 1.21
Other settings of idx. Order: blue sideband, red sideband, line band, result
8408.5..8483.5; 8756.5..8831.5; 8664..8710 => 1.6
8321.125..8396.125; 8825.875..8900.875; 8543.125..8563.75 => 1.7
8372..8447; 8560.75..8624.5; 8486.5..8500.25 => 0.8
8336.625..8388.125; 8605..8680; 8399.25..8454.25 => 1.8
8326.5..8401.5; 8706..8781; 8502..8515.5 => 1.4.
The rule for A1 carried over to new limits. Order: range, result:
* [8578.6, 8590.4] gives 8.56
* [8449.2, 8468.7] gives 8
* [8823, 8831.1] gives 9.18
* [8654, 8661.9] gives 8.45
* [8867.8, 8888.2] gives 8.78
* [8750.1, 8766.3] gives 8.99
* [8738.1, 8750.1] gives 8.96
